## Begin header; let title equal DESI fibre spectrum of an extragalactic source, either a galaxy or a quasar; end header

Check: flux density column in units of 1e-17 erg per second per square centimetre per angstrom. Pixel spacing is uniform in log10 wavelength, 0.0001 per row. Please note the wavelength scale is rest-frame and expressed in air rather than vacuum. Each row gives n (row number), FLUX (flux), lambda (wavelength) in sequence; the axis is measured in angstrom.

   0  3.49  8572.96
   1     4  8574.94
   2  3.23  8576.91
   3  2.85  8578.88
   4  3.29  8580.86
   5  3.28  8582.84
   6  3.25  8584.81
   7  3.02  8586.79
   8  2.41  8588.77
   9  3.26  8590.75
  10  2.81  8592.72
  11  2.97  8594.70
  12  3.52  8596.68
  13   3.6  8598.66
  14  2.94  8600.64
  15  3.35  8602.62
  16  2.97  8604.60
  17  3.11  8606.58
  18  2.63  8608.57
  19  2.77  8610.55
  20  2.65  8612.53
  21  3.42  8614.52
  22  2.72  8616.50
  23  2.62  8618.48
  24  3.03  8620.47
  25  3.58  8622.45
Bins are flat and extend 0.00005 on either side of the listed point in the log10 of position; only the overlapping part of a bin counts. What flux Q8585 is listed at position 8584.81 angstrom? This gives 3.25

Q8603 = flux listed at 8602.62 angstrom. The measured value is 3.35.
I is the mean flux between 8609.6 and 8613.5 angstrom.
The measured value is 2.71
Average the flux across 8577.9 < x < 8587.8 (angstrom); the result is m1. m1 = 3.13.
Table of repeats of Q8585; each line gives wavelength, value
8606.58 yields 3.11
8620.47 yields 3.03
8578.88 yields 2.85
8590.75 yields 3.26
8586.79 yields 3.02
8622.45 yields 3.58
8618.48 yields 2.62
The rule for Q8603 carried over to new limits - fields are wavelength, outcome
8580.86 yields 3.29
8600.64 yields 2.94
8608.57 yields 2.63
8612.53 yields 2.65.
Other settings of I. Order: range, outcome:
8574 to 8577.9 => 3.62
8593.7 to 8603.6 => 3.27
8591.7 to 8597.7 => 3.11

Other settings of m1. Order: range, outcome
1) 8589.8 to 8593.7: 3.04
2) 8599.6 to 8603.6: 3.15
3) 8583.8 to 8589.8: 2.9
